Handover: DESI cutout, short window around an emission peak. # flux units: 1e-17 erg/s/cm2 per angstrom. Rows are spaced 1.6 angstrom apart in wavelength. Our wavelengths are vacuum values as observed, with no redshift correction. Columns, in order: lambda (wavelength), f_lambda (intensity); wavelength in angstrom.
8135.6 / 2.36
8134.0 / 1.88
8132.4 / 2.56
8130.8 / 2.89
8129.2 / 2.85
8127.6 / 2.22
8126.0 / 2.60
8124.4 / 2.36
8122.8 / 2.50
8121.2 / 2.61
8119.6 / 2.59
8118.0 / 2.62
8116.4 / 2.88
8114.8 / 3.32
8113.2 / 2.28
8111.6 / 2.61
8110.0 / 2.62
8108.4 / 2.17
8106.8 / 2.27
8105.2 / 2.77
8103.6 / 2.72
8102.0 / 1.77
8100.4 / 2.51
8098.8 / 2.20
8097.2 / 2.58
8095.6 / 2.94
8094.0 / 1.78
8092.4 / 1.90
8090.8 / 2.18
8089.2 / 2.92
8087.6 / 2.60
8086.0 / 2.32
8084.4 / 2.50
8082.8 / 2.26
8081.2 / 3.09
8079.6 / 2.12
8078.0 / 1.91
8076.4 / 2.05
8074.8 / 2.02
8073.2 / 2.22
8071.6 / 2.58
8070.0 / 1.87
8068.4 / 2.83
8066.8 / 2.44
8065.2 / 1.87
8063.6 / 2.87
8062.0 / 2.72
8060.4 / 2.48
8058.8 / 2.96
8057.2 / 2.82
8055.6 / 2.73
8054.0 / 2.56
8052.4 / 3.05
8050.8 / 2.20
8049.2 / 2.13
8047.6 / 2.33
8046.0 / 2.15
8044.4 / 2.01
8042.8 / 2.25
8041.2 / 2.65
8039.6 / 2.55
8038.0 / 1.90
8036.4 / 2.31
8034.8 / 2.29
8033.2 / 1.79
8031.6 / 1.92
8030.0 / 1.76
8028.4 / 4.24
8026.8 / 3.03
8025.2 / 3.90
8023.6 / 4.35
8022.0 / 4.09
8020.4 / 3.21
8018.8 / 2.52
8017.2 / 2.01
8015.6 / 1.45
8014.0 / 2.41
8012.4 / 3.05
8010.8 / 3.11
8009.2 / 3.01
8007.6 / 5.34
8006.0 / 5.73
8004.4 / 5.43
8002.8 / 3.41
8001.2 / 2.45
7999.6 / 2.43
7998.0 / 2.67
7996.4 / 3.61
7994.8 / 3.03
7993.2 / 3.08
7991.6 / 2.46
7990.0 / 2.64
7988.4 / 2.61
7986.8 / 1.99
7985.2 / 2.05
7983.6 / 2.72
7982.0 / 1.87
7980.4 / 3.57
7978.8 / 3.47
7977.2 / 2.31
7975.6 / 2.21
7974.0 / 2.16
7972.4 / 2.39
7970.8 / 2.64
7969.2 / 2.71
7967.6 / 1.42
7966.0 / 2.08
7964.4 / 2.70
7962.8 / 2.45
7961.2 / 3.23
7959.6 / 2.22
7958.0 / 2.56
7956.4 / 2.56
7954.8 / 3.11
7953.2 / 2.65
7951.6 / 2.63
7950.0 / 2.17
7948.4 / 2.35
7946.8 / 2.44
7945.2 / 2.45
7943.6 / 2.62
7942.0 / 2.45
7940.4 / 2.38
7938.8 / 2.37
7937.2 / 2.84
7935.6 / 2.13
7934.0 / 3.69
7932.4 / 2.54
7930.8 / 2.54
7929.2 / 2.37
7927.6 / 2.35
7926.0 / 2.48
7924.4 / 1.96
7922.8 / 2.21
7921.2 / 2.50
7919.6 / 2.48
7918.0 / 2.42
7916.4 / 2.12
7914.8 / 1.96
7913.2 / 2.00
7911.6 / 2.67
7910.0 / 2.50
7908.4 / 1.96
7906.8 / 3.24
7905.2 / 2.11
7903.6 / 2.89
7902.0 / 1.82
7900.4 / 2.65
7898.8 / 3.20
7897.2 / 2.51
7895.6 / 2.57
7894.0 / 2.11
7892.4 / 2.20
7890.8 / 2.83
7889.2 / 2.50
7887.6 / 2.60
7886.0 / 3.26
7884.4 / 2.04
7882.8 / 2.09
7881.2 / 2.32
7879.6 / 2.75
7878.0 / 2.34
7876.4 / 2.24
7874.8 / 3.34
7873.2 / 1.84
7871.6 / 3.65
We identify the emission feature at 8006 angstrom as [S II]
